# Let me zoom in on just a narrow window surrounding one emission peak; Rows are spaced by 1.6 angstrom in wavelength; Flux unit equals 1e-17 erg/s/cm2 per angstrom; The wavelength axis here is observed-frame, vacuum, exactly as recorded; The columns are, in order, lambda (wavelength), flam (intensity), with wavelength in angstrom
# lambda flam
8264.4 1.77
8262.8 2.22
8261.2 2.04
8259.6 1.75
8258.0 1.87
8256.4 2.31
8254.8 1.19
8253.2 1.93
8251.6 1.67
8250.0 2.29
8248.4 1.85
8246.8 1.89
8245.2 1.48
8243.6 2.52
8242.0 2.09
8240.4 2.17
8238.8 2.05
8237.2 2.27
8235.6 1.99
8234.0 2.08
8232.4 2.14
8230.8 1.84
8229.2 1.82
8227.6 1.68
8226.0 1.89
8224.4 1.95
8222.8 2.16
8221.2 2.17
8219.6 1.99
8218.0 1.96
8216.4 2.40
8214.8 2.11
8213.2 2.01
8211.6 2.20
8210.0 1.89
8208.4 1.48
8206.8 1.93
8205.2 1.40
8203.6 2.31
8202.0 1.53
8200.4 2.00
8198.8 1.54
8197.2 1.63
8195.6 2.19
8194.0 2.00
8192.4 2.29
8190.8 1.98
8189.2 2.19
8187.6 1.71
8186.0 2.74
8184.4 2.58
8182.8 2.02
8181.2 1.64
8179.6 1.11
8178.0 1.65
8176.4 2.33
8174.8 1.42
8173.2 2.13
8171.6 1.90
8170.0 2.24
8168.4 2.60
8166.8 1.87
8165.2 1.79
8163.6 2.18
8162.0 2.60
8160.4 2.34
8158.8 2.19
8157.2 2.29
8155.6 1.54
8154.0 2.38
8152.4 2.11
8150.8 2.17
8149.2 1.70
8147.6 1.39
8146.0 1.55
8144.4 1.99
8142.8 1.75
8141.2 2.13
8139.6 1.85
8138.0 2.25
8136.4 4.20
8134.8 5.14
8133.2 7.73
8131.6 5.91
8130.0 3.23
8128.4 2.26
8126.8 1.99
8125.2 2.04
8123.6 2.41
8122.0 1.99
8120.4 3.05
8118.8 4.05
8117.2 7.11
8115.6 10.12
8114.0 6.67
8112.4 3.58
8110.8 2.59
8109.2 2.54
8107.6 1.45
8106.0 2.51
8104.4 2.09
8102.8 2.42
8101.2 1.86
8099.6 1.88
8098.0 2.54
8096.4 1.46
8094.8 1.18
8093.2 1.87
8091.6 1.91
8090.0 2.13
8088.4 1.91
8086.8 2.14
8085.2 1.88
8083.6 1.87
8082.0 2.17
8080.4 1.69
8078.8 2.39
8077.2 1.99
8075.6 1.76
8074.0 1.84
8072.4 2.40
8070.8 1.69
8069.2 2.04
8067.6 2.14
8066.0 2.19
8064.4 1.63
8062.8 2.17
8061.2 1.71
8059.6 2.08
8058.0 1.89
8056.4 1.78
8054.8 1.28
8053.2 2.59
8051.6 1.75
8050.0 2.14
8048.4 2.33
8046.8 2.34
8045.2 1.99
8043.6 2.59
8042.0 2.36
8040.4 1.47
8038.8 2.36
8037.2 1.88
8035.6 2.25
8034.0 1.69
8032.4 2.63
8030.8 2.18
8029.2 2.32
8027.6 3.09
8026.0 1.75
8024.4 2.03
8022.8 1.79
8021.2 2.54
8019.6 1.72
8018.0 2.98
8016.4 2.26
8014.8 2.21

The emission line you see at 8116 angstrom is [S II]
